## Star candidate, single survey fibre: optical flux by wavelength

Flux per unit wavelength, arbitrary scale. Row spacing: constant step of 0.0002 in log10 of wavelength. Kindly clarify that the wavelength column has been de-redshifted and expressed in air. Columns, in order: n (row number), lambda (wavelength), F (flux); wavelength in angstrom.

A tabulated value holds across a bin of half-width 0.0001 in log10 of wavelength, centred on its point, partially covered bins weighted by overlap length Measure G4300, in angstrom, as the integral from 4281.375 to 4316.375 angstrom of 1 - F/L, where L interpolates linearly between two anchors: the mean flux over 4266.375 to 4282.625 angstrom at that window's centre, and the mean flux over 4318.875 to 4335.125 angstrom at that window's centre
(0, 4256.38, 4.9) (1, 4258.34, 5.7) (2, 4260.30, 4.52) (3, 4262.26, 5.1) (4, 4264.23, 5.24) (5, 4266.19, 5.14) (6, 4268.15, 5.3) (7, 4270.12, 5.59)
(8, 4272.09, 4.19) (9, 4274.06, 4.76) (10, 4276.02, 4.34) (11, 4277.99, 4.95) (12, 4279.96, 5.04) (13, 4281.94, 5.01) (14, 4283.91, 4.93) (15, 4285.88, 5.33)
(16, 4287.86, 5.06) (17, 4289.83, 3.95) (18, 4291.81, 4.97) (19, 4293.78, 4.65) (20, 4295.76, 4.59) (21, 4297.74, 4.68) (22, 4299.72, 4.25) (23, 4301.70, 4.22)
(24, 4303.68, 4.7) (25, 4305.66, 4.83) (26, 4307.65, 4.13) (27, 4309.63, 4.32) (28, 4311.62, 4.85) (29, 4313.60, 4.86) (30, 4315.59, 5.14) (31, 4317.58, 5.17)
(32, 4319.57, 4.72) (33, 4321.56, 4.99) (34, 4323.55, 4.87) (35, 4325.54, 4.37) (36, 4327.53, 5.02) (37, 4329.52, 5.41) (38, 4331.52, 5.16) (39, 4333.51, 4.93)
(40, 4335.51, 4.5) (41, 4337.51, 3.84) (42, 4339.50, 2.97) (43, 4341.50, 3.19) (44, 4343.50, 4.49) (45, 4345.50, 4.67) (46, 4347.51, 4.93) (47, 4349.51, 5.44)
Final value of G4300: 1.6 angstrom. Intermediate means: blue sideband 4.91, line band 4.69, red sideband 4.92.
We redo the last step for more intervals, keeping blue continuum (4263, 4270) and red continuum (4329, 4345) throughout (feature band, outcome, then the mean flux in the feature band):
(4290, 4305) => 0.89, 4.55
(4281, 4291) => 0.28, 4.86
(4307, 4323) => -0.69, 4.79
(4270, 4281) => 0.83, 4.75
